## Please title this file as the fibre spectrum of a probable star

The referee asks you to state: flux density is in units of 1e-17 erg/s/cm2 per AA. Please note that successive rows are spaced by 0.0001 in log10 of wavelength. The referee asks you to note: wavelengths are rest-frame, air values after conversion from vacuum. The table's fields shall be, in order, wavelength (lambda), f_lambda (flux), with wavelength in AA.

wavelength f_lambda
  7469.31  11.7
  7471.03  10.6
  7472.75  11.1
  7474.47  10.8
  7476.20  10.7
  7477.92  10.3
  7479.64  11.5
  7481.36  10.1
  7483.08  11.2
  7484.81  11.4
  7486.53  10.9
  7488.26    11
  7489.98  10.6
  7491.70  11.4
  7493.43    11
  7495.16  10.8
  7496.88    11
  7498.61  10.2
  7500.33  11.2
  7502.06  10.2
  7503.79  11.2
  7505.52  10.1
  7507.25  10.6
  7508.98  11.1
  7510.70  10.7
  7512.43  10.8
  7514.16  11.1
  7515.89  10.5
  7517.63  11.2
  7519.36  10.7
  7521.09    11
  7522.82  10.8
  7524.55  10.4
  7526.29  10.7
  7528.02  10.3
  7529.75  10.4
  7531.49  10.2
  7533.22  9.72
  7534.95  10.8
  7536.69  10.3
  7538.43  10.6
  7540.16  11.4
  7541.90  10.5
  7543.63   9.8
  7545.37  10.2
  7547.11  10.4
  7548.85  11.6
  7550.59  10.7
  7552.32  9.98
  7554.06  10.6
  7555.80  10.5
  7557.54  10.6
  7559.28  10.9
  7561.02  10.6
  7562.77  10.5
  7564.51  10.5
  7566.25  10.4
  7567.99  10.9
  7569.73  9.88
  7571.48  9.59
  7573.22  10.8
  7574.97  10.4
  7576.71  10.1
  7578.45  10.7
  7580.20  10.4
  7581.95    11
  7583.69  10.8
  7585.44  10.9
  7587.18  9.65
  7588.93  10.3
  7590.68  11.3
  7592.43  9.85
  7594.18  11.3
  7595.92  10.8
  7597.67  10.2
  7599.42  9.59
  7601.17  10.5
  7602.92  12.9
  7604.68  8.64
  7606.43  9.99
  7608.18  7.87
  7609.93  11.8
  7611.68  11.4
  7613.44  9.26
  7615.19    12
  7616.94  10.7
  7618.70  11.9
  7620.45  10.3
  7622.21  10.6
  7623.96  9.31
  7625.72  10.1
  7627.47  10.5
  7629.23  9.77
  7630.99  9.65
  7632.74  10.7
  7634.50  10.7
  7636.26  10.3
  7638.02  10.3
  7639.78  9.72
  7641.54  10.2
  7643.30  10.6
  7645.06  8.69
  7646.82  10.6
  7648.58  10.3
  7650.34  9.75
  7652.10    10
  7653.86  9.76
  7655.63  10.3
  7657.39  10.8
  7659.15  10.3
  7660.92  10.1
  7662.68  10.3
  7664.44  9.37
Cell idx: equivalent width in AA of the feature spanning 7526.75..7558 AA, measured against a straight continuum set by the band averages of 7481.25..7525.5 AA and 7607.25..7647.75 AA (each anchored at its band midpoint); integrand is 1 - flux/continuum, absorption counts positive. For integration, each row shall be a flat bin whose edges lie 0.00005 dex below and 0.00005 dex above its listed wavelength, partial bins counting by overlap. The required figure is 0.5 AA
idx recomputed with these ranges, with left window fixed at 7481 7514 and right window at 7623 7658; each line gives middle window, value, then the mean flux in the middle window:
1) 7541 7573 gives 0.2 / 10.5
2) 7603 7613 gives 0.1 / 10.1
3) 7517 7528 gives 0.0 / 10.8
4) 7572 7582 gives -0.1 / 10.5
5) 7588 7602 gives -0.2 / 10.5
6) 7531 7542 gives 0.1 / 10.5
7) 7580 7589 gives -0.1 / 10.5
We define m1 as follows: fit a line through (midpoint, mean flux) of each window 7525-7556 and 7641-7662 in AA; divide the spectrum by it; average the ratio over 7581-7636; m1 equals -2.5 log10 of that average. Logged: -0.02 mag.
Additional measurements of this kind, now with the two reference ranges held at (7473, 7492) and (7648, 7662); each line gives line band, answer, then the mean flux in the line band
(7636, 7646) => 0.03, 9.95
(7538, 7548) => 0.02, 10.5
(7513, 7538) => 0.01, 10.6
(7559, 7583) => 0.01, 10.5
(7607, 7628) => -0.02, 10.5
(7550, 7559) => 0.01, 10.5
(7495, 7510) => 0.01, 10.7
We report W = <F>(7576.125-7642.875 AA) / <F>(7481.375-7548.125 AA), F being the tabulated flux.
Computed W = 1.0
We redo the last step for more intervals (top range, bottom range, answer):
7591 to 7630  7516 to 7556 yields 0.99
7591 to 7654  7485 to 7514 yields 0.95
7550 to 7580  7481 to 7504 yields 0.96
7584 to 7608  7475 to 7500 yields 0.96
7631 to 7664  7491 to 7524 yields 0.94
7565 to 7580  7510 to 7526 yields 0.96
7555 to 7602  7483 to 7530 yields 0.97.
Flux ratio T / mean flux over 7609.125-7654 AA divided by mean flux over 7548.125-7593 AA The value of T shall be 0.98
